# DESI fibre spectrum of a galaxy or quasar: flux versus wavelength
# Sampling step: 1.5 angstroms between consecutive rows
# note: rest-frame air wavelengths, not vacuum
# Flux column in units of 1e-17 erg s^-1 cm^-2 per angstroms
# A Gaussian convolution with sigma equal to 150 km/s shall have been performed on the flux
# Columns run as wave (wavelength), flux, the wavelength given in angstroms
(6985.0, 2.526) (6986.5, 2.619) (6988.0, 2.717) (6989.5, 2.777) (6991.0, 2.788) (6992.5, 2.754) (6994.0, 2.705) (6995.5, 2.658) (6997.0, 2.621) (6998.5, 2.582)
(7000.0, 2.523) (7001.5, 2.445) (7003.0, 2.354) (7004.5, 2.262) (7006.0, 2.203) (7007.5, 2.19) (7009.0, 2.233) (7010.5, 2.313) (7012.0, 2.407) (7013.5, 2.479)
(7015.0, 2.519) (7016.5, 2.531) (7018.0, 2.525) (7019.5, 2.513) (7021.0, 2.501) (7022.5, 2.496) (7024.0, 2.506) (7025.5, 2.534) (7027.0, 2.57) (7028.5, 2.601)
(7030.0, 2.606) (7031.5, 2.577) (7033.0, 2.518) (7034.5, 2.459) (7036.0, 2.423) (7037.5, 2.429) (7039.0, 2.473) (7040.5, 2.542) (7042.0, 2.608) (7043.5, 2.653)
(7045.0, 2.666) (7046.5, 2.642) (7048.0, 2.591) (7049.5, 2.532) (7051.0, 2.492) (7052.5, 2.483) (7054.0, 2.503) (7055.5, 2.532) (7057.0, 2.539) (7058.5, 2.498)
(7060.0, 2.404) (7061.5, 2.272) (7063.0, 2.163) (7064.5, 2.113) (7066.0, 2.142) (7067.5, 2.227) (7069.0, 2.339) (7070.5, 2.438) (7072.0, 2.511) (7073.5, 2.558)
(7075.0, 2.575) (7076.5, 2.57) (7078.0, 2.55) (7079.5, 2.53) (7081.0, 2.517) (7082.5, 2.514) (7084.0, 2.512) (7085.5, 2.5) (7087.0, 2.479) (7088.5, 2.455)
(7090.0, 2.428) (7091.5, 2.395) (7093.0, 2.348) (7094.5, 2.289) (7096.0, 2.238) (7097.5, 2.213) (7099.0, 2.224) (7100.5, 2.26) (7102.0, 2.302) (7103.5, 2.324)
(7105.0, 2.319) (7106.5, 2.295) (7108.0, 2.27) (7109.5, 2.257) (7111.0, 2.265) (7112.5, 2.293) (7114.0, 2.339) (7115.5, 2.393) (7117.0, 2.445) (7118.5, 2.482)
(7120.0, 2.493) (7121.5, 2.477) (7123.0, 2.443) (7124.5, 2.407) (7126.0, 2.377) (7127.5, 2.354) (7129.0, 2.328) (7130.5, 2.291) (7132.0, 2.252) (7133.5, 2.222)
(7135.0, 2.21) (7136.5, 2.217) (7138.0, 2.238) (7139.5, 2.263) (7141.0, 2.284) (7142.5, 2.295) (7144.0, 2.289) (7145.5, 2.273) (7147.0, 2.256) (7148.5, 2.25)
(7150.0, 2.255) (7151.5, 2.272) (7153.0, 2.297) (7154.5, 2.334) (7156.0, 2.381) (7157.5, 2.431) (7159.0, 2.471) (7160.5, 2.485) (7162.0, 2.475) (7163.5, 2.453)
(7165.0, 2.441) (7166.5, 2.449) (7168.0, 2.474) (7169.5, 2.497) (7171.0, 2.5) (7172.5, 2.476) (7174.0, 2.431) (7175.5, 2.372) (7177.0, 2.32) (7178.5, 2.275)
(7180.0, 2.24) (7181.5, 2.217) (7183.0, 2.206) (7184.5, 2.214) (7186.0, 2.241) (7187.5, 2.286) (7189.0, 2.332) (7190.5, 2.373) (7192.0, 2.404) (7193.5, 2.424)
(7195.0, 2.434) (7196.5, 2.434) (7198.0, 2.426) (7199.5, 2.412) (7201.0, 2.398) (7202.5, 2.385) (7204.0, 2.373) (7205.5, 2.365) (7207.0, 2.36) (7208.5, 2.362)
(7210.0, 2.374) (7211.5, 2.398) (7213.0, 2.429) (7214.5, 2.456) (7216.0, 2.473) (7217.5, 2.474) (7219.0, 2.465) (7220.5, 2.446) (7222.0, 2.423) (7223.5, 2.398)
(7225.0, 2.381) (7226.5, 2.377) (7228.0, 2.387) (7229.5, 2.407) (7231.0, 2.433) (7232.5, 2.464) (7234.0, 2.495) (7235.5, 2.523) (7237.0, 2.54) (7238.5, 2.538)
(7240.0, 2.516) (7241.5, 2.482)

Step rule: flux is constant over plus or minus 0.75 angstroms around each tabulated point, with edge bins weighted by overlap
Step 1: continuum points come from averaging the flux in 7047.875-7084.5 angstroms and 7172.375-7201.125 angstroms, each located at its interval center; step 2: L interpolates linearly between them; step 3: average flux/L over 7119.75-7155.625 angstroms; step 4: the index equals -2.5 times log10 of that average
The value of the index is 0.04 mag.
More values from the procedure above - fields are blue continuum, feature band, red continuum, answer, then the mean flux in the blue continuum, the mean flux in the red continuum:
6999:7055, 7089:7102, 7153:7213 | 0.06 mag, 2.48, 2.38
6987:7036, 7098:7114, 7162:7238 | 0.08 mag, 2.51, 2.4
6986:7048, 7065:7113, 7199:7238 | 0.05 mag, 2.53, 2.42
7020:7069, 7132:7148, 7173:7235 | 0.08 mag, 2.48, 2.38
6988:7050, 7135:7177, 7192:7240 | 0.04 mag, 2.52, 2.43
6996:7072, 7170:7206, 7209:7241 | 0.04 mag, 2.46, 2.45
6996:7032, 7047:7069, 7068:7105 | 0.02 mag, 2.46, 2.42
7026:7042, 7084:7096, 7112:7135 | 0.01 mag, 2.52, 2.37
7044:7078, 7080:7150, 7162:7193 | 0.03 mag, 2.45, 2.36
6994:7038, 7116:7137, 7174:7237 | 0.03 mag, 2.47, 2.38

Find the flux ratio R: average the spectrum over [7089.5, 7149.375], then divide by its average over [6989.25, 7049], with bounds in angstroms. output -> 0.92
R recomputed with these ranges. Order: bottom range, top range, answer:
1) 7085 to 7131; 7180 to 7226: 1.01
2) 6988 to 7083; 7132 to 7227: 0.95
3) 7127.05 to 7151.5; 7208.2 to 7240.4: 1.08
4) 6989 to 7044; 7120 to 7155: 0.92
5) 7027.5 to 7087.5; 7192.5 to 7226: 0.97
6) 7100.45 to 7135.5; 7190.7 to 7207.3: 1.03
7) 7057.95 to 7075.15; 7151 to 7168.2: 1.03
